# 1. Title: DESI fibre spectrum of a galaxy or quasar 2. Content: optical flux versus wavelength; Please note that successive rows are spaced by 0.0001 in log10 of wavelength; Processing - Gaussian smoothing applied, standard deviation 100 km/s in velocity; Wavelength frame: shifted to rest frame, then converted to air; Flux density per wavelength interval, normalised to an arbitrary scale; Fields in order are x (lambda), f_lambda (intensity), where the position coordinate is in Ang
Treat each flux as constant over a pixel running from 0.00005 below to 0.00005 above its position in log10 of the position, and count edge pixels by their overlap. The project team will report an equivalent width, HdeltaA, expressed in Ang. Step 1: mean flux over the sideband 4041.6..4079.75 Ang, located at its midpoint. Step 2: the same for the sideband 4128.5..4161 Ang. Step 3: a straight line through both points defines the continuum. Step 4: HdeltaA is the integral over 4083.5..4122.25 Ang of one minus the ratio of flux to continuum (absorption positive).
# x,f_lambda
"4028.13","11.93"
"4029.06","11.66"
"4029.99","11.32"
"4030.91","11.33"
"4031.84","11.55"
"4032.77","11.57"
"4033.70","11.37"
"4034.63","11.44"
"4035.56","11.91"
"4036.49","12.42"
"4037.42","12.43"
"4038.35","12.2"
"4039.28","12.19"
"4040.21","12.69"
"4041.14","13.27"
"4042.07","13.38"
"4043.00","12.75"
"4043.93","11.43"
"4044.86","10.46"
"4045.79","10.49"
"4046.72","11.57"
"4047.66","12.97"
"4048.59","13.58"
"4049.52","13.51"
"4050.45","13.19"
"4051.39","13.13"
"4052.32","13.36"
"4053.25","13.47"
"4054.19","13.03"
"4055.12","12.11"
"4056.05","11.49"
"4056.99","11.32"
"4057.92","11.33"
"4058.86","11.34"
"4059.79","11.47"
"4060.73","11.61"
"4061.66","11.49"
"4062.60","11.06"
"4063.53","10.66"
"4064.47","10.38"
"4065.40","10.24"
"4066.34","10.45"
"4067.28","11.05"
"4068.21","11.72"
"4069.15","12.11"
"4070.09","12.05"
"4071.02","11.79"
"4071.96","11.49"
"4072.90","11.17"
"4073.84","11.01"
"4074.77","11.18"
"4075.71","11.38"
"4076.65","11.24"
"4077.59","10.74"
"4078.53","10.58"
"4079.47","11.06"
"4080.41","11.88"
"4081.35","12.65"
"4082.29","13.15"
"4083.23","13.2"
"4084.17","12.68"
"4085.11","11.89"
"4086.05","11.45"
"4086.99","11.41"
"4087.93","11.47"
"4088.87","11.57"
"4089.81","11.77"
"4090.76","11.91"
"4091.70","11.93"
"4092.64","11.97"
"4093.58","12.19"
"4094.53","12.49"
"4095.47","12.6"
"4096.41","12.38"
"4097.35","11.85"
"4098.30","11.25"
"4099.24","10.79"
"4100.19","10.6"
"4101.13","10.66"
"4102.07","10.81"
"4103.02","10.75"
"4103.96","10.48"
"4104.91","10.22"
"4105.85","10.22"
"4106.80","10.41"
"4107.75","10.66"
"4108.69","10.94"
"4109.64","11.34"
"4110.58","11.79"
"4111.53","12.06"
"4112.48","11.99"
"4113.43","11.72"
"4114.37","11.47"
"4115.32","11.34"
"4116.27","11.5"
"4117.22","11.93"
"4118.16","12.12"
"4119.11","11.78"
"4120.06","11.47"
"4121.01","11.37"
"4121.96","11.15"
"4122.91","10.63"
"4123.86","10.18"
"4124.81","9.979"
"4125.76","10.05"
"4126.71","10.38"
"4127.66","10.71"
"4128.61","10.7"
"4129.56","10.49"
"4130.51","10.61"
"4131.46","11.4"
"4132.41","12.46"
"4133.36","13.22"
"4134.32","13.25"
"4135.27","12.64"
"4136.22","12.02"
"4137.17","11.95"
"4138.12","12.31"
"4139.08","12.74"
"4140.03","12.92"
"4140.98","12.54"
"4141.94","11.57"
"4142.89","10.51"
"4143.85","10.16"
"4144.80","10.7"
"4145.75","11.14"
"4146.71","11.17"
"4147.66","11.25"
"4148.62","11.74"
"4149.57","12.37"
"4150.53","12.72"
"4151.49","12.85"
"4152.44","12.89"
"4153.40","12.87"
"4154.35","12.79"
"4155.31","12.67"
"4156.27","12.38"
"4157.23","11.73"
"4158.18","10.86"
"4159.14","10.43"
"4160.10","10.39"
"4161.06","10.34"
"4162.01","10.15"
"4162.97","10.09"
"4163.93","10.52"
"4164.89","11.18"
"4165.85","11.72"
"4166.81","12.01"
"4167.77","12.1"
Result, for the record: 0.9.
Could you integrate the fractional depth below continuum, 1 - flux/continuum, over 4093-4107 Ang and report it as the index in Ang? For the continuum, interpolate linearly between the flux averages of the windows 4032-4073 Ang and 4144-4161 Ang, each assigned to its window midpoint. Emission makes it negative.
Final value 0.8 Ang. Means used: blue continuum 11.9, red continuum 11.8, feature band 11.2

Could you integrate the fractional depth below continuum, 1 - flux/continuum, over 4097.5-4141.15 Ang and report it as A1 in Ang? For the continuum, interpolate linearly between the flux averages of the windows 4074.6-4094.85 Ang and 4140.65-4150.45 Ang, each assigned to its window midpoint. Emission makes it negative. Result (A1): 0.7 Ang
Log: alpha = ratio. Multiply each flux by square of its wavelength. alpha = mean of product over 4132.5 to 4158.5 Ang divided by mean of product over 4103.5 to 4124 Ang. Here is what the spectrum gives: 1.09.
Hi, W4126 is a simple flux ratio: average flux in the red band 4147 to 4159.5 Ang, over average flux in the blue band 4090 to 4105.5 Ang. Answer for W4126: 1.06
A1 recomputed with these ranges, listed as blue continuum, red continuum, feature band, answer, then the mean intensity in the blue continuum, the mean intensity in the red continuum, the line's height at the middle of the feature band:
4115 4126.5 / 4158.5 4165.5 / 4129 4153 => -2.48 Ang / 11.1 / 10.5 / 10.8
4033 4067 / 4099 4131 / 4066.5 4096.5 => -0.74 Ang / 12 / 11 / 11.5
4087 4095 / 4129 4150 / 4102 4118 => 0.89 Ang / 11.9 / 11.8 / 11.8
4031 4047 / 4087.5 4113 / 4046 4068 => -0.20 Ang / 11.9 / 11.4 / 11.8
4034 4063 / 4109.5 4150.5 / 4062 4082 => 1.24 Ang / 12.2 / 11.5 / 12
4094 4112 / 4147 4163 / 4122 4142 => -0.12 Ang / 11.2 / 11.7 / 11.5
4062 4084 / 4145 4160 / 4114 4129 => 0.87 Ang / 11.4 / 11.9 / 11.7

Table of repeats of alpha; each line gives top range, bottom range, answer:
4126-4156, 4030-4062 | 1.02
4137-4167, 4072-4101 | 1.02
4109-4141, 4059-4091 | 1.03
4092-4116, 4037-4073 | 0.97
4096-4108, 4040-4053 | 0.89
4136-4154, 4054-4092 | 1.07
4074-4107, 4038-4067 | 0.98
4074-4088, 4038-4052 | 0.96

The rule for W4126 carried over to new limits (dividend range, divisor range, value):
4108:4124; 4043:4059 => 0.94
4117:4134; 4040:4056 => 0.89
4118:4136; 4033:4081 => 0.96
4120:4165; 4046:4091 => 0.97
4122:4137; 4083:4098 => 0.94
